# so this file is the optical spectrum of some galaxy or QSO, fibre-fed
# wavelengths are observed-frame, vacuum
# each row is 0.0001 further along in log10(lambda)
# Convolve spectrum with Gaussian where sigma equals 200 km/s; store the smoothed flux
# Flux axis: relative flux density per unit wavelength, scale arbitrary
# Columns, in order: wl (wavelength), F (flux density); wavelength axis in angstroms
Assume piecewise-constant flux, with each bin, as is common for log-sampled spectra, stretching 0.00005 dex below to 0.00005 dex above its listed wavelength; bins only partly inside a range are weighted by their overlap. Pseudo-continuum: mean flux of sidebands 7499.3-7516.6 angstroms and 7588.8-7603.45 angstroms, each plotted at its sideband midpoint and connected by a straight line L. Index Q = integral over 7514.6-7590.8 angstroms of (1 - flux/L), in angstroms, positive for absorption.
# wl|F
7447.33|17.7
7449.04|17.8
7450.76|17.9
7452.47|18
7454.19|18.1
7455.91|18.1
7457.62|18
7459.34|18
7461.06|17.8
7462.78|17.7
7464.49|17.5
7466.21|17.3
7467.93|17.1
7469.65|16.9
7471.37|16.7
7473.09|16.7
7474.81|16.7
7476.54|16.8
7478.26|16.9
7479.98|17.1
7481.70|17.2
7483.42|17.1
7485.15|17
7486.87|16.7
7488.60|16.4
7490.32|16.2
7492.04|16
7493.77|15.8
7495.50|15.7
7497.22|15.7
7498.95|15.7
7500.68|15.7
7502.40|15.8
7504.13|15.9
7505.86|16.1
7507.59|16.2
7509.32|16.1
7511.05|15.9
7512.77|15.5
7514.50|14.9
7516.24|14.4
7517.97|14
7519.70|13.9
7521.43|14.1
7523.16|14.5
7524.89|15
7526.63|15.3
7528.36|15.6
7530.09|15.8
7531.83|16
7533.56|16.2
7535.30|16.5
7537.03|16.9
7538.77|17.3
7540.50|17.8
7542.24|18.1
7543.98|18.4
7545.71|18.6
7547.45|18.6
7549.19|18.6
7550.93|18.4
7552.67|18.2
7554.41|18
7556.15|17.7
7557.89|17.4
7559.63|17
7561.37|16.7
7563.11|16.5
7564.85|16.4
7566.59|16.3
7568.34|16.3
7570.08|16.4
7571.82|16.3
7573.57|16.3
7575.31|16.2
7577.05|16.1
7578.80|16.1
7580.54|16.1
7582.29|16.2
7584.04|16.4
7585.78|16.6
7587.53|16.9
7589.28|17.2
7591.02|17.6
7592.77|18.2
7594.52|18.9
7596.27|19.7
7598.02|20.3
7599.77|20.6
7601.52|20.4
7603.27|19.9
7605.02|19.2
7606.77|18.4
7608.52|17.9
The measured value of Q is 4.0 angstroms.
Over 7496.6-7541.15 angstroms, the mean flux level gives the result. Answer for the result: 15.6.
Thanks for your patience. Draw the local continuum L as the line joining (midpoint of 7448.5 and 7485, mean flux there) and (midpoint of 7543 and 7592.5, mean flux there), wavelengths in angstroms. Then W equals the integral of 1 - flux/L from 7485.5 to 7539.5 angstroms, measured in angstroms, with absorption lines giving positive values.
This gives 4.90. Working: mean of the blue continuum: 17.4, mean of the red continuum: 17.1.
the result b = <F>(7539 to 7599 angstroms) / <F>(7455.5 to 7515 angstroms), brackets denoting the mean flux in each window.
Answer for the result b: 1.05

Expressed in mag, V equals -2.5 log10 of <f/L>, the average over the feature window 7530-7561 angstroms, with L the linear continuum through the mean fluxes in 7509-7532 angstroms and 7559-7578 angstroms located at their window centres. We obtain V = -0.12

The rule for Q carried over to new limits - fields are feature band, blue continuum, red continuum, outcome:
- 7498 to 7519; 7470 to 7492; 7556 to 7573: 1.5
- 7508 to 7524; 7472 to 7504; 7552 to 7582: 1.6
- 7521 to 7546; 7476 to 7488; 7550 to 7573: 0.9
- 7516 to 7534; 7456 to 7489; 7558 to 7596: 2.1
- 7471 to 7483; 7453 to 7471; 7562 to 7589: 0.4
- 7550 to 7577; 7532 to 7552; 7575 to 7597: 0.8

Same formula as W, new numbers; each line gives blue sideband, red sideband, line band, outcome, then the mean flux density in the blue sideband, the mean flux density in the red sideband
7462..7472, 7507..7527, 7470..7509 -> -0.42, 17.2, 15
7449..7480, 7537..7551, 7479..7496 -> 1.05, 17.4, 18.1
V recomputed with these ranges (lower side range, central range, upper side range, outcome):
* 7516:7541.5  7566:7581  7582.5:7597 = 0.05 mag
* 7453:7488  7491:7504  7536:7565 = 0.11 mag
